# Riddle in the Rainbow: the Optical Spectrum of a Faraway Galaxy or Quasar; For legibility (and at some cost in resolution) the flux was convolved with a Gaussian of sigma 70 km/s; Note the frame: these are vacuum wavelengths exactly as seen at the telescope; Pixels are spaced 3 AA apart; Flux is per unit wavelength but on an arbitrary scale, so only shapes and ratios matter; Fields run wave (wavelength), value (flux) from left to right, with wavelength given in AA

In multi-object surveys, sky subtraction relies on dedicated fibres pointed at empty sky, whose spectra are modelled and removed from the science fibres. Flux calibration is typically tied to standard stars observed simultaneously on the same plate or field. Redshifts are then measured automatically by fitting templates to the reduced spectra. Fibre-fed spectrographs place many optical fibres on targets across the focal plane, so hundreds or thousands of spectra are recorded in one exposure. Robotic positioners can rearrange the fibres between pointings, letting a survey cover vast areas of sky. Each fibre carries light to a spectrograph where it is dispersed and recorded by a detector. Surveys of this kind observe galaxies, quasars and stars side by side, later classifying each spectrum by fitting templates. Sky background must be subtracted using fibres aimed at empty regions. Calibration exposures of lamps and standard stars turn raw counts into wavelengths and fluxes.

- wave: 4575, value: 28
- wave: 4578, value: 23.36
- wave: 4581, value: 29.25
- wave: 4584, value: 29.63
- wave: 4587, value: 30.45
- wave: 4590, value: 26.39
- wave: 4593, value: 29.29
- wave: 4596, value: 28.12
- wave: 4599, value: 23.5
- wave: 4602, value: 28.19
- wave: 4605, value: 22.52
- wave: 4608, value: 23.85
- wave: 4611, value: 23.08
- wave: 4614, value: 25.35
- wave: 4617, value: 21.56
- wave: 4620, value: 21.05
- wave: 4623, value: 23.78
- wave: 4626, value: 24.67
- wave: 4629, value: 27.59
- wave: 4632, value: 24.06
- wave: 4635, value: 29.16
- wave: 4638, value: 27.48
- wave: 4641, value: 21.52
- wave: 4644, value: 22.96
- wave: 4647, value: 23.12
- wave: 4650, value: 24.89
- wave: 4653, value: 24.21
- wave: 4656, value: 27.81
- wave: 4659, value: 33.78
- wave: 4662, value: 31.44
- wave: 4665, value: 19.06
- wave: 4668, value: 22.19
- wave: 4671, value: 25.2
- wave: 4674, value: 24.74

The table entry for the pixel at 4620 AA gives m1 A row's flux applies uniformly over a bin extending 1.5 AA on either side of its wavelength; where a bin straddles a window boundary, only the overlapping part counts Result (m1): 21.05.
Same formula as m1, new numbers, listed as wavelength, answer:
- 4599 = 23.5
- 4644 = 22.96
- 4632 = 24.06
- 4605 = 22.52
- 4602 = 28.19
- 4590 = 26.39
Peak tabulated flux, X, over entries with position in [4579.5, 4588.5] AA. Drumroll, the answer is 30.45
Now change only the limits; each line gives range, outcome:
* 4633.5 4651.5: 29.16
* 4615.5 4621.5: 21.56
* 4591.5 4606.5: 29.29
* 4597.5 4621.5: 28.19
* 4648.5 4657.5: 27.81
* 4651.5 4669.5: 33.78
